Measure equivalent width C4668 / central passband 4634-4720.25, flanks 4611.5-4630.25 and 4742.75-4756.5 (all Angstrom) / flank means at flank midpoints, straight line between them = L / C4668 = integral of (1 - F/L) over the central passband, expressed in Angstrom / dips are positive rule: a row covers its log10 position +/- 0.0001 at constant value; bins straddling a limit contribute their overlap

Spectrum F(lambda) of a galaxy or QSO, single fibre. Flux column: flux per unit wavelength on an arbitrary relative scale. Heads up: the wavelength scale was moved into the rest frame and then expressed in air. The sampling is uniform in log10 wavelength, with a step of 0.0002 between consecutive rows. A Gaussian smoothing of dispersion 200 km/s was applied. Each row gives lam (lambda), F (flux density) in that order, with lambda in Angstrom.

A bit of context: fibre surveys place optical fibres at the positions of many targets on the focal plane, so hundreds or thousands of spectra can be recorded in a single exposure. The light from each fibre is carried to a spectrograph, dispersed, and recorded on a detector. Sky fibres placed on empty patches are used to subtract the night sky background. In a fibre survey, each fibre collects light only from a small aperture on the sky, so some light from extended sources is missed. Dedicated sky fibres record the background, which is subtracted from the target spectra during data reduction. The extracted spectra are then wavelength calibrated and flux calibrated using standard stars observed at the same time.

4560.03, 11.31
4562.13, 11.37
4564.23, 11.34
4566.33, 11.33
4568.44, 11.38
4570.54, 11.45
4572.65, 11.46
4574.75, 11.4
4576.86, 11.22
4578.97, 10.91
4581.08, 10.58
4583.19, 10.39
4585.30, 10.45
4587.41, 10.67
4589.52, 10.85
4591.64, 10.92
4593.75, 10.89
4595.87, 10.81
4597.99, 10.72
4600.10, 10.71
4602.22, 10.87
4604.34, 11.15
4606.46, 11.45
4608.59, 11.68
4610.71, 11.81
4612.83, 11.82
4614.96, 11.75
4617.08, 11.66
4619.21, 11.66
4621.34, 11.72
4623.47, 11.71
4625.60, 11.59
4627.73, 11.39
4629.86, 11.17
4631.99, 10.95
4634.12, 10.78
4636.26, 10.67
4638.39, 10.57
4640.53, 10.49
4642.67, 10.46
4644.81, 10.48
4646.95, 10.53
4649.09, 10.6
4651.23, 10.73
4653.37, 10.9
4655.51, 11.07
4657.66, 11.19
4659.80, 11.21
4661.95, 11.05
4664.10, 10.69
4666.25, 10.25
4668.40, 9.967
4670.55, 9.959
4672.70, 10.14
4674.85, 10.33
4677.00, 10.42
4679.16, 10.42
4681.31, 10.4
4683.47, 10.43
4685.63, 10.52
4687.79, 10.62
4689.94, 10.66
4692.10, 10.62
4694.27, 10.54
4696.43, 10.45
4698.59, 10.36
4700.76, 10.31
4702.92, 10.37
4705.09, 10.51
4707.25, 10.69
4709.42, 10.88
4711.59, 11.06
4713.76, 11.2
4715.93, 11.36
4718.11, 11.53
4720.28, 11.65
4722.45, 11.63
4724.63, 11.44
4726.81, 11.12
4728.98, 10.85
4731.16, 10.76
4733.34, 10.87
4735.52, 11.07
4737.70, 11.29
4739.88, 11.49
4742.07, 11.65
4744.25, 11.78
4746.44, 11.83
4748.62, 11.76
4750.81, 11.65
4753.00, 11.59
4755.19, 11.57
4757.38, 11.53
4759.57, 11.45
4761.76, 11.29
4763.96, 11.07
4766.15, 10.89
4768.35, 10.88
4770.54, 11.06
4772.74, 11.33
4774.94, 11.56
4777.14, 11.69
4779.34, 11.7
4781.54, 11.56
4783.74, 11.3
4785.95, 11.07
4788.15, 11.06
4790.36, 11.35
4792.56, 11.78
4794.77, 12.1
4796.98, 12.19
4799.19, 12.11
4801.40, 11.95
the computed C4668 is 7.5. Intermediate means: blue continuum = 11.6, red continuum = 11.7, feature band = 10.6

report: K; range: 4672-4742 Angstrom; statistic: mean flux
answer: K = 10.8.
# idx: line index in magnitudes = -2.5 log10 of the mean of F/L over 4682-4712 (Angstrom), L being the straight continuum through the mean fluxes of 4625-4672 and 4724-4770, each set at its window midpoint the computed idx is 0.05 mag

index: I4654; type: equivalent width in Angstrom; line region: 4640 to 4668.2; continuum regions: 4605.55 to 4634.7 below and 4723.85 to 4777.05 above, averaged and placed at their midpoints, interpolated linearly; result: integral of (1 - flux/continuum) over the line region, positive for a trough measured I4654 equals 1.8 Angstrom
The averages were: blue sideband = 11.5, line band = 10.7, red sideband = 11.3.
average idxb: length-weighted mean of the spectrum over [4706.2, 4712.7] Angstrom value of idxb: 10.9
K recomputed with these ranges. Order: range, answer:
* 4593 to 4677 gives 11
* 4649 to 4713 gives 10.6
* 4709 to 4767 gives 11.3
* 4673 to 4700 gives 10.5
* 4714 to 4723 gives 11.5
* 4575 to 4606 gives 10.8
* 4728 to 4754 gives 11.4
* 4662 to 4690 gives 10.4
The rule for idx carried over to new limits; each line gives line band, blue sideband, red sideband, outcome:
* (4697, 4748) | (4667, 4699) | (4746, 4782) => -0.02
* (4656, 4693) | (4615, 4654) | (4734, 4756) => 0.07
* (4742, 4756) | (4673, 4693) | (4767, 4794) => -0.06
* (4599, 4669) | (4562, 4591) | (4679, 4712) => -0.03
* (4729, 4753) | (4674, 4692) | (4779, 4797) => -0.03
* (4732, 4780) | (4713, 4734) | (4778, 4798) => 0.00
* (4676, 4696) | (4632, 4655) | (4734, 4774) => 0.04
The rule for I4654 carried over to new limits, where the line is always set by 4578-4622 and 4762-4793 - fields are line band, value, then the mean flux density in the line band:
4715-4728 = -0.2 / 11.4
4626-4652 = 0.9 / 10.8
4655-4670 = 0.6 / 10.7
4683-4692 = 0.5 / 10.6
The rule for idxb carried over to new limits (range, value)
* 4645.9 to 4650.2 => 10.6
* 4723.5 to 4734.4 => 11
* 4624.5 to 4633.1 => 11.3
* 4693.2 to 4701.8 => 10.4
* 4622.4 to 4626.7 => 11.6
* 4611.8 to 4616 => 11.8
